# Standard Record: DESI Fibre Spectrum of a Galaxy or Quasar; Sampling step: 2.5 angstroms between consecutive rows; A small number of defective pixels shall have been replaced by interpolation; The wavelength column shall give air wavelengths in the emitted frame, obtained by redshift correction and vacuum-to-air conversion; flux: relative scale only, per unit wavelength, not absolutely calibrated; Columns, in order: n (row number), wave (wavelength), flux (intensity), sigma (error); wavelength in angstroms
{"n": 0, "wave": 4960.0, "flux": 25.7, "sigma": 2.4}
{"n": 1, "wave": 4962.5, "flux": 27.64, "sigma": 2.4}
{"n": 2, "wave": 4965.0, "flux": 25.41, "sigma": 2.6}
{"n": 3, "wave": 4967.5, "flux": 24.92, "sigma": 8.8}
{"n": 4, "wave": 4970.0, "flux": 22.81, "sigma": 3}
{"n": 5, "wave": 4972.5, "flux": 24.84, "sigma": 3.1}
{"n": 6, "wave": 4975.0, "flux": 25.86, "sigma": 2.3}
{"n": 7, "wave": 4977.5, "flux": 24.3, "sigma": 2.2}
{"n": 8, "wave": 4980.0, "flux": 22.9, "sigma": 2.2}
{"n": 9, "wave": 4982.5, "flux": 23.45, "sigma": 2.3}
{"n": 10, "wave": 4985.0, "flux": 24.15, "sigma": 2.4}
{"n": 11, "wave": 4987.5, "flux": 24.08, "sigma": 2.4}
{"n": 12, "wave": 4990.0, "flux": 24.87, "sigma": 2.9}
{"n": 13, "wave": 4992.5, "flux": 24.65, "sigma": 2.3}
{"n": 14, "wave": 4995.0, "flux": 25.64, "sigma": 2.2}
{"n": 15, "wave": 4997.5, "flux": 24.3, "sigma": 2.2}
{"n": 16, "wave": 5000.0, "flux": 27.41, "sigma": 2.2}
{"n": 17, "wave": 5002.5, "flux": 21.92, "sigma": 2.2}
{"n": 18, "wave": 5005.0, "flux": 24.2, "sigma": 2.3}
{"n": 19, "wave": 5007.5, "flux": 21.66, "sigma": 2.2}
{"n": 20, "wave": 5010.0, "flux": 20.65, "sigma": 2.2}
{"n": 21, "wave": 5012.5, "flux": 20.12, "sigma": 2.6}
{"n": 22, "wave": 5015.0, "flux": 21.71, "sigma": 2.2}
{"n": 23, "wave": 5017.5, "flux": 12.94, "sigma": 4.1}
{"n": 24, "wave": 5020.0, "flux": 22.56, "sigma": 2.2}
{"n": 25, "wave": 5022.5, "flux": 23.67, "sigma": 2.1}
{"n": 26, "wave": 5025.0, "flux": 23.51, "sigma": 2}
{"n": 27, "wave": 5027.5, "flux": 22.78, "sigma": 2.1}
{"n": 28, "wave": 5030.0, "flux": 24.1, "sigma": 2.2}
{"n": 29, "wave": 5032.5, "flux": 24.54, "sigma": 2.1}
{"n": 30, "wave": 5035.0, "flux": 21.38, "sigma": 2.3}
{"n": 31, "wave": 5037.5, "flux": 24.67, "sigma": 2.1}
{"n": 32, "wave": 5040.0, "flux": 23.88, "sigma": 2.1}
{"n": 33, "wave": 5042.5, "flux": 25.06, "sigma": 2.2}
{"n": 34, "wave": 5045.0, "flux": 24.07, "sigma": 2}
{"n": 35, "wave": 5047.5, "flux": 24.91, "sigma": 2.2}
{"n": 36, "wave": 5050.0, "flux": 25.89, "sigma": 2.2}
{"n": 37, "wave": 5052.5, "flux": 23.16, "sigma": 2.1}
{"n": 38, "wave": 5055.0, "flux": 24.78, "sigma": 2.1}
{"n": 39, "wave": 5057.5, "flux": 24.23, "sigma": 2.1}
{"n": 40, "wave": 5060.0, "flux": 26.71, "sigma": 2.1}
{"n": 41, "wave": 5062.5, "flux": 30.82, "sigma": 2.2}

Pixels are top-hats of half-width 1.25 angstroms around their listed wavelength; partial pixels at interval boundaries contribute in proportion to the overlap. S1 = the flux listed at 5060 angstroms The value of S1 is 26.71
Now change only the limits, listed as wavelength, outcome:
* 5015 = 21.71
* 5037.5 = 24.67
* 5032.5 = 24.54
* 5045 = 24.07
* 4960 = 25.7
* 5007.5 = 21.66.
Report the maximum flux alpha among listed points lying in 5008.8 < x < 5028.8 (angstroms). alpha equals 23.67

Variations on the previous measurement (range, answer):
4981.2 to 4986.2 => 24.15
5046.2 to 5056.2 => 25.89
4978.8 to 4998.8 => 25.64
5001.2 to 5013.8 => 24.2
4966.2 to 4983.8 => 25.86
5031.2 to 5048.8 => 25.06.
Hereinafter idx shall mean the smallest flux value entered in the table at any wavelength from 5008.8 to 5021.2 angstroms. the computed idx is 12.94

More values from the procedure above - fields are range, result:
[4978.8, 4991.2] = 22.9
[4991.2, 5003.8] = 21.92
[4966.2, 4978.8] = 22.81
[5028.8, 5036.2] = 21.38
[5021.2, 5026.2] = 23.51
